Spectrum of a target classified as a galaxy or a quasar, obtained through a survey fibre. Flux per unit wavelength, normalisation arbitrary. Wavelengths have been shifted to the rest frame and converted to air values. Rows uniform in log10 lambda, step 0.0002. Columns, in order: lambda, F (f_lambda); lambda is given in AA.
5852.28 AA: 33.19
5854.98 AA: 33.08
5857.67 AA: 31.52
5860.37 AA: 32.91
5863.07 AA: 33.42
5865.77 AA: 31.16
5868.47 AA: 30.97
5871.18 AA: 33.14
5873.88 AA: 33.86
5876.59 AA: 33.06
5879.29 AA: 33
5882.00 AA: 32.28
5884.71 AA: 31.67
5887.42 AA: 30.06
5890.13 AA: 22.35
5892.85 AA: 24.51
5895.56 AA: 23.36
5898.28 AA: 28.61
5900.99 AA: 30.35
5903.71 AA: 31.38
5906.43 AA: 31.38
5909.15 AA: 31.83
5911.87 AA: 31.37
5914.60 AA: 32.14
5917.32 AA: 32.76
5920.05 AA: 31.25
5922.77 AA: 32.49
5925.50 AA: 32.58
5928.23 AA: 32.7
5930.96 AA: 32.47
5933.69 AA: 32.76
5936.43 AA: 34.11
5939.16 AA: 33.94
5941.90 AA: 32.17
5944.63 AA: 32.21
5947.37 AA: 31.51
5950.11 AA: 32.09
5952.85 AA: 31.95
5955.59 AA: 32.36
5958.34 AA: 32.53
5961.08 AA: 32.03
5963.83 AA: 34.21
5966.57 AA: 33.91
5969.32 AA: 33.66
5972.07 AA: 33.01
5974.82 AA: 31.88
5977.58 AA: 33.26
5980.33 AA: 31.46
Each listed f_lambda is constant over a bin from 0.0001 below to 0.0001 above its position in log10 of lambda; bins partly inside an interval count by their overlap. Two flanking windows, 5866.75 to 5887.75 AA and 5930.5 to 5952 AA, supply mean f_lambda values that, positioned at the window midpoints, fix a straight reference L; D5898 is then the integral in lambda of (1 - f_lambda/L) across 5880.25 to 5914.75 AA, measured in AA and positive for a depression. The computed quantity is 3.4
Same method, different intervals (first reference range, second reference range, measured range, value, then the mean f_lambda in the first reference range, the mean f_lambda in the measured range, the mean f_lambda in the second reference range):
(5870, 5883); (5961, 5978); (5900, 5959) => 1.7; 33.1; 32.2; 33.2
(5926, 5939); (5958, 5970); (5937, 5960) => 0.6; 33.1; 32.4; 33.3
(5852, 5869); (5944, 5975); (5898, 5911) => 0.6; 32.3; 30.9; 32.7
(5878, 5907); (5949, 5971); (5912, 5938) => -1.5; 28.9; 32.5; 32.9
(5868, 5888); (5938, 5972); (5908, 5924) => 0.3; 32.4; 32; 32.7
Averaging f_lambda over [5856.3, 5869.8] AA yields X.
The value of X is 32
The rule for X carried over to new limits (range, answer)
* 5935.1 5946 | 33.1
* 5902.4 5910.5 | 31.5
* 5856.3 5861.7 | 32.2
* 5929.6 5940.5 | 33.3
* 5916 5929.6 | 32.4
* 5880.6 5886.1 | 32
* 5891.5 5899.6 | 25.5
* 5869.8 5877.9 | 33.3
